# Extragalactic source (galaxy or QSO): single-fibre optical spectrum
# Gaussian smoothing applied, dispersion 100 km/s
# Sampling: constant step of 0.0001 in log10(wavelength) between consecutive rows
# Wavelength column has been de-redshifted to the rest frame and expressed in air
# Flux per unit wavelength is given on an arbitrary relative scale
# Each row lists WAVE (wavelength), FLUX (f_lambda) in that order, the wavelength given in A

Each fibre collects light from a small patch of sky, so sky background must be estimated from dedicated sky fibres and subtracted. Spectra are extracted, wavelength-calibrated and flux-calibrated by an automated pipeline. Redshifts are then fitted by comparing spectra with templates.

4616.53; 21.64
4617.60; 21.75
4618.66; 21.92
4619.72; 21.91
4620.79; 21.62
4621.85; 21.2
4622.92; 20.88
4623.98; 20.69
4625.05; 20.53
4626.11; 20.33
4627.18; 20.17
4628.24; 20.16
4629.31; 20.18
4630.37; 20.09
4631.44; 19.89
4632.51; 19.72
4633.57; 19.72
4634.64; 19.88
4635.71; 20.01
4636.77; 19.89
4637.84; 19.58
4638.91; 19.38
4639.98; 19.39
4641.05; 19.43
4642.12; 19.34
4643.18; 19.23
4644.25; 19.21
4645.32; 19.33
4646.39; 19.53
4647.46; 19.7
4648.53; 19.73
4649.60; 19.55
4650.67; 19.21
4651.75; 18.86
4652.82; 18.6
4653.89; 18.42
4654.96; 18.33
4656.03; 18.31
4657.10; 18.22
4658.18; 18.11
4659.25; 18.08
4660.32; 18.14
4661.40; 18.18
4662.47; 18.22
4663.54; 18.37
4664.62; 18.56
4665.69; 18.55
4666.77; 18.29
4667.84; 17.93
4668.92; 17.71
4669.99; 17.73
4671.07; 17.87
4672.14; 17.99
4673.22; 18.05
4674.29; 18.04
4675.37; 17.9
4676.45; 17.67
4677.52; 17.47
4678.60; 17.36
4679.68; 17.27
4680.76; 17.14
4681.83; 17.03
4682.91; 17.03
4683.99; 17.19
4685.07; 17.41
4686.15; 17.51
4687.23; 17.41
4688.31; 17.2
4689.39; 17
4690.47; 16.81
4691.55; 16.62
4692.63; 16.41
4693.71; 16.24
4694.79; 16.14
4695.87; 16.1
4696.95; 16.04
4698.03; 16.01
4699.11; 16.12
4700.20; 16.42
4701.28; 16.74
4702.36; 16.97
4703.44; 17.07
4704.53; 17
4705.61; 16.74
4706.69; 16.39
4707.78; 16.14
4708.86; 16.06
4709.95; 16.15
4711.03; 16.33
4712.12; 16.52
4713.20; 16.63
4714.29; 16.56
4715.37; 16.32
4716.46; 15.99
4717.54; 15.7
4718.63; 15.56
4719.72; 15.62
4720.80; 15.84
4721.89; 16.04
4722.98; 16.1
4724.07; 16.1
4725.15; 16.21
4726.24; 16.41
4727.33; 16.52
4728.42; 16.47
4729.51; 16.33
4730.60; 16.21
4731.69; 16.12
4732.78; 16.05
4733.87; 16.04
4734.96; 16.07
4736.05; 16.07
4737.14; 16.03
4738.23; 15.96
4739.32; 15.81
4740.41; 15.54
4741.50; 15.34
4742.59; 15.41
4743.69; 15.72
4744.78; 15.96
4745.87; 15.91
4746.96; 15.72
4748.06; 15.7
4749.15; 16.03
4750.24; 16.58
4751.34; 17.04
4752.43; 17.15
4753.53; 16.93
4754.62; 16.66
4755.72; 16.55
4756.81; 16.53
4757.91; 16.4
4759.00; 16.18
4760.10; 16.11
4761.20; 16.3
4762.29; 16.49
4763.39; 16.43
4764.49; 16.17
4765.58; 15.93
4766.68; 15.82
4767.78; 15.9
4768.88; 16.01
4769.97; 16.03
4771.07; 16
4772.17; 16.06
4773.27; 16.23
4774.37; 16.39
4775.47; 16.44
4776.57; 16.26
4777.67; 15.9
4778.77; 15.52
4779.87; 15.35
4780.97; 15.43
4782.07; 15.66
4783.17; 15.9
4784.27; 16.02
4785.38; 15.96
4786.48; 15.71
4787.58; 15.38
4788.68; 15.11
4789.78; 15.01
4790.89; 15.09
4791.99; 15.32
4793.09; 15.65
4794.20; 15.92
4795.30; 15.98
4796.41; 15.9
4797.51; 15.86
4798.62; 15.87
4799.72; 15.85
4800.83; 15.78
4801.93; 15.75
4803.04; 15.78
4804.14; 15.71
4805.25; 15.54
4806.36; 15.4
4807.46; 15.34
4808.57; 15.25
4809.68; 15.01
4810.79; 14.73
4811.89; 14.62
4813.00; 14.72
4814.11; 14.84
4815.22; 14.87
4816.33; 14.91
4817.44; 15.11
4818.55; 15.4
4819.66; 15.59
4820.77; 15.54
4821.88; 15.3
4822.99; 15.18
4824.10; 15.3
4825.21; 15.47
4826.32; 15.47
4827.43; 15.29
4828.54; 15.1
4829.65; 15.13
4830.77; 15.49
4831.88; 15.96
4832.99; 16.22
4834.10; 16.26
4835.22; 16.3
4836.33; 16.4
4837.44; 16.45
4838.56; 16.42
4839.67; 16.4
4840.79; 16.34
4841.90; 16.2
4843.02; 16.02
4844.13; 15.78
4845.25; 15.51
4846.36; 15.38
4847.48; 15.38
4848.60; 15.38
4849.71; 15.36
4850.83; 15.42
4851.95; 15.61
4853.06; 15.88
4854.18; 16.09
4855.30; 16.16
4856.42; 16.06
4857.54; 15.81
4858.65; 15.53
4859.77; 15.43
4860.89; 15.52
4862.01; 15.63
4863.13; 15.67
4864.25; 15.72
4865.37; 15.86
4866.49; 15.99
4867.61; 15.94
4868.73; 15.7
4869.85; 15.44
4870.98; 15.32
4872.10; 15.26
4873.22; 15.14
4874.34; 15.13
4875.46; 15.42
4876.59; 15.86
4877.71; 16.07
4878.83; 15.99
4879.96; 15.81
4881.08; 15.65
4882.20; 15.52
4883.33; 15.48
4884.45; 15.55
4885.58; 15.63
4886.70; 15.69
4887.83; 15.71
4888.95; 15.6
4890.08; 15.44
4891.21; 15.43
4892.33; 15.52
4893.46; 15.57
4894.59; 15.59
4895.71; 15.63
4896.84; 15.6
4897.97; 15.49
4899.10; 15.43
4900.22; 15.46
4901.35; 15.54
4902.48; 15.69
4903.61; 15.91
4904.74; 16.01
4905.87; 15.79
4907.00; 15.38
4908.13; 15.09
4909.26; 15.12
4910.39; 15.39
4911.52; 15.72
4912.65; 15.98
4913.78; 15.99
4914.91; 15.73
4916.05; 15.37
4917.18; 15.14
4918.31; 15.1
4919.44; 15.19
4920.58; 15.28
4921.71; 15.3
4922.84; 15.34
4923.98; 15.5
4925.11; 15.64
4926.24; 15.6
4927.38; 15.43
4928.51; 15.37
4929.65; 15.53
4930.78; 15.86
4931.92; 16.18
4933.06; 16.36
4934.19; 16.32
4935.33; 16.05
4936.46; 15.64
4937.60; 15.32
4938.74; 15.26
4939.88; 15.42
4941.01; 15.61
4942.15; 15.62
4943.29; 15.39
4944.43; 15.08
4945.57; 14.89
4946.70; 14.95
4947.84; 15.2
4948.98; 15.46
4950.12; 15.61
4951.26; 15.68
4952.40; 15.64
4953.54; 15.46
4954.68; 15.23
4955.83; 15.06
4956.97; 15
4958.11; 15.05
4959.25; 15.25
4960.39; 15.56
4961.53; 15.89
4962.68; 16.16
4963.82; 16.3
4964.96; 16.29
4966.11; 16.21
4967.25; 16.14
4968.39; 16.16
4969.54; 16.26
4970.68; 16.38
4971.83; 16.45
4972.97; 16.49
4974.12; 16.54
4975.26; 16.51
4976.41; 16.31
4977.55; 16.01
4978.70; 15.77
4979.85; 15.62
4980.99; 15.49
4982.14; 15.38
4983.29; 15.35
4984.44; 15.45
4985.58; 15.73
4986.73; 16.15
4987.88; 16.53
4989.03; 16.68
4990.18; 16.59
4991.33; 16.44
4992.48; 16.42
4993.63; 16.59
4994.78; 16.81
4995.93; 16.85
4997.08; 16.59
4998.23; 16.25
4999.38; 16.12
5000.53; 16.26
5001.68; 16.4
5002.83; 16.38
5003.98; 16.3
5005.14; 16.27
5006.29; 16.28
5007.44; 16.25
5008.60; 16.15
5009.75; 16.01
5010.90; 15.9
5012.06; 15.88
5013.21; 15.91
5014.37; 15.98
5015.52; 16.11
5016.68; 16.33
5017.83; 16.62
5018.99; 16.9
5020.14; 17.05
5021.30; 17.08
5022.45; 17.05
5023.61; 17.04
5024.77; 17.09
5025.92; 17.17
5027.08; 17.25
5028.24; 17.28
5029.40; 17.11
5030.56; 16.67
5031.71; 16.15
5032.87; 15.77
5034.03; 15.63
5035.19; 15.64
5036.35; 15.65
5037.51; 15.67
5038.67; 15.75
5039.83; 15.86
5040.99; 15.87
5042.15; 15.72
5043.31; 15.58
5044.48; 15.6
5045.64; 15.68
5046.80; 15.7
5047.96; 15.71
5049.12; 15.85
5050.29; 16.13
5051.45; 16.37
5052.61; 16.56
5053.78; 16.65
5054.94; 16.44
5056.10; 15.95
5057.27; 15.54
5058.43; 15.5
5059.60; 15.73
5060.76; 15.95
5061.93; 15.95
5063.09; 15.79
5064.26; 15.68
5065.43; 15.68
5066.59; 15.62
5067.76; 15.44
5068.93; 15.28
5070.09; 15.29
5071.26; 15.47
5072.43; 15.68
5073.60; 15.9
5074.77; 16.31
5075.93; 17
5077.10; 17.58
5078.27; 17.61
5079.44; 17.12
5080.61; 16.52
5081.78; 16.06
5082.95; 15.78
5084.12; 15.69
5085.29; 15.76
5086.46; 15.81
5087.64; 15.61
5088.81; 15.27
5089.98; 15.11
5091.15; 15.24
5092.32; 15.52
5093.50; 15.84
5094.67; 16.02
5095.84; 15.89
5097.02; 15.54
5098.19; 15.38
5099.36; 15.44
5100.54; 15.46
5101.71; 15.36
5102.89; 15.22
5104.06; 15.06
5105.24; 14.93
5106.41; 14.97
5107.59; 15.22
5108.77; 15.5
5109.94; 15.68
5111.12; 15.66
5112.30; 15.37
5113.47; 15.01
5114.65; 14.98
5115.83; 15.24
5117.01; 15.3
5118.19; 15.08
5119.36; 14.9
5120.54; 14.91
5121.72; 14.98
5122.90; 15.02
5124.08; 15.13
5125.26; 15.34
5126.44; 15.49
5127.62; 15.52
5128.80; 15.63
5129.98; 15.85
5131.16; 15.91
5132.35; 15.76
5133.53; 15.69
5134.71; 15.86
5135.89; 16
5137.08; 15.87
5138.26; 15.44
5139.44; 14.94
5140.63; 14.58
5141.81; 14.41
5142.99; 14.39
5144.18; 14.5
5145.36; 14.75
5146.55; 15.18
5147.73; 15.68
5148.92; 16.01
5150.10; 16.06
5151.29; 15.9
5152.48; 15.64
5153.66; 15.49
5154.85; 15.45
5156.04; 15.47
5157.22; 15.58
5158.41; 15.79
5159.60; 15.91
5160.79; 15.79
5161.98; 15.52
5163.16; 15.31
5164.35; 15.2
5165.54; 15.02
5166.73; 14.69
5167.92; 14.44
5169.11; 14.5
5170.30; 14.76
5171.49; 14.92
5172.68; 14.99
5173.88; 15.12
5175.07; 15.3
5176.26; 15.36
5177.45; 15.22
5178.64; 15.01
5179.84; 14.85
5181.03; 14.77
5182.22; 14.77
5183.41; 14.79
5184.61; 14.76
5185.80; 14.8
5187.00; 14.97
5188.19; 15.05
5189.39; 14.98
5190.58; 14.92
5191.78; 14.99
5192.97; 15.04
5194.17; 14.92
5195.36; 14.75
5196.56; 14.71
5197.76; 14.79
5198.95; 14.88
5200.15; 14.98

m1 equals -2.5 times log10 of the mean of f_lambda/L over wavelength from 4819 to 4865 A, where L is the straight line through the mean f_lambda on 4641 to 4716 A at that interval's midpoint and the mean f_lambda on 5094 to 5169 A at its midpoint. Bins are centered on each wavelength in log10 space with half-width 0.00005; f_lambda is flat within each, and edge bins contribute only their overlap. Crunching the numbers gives 0.07 mag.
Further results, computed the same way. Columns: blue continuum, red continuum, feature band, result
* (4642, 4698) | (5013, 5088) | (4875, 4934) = 0.08 mag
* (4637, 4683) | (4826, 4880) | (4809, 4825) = 0.08 mag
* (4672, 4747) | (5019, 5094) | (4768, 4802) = 0.04 mag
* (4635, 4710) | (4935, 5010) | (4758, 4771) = 0.07 mag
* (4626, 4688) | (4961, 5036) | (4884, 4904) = 0.10 mag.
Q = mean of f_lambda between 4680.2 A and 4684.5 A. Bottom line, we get 17.1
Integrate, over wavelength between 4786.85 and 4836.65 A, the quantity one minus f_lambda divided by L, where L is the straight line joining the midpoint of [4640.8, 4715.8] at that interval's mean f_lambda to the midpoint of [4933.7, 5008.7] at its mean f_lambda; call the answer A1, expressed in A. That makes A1 4.1 A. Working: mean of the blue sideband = 17.6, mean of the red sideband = 15.9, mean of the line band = 15.5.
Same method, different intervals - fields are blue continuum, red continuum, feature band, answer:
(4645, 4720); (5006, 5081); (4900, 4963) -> 4.0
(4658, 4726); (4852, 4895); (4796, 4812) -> 0.6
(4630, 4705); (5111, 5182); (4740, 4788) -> 4.0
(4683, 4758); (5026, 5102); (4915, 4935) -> 0.7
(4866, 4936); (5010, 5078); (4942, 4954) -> 0.3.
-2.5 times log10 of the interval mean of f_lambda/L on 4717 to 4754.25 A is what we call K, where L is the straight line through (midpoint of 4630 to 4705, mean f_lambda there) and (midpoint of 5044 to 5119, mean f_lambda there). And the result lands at 0.10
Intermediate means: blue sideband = 18.1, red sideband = 15.7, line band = 16.1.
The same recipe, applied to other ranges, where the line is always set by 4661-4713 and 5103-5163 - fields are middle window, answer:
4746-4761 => 0.03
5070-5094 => -0.03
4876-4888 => 0.04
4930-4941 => 0.02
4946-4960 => 0.05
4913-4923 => 0.06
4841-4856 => 0.05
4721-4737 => 0.05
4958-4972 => 0.00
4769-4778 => 0.04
